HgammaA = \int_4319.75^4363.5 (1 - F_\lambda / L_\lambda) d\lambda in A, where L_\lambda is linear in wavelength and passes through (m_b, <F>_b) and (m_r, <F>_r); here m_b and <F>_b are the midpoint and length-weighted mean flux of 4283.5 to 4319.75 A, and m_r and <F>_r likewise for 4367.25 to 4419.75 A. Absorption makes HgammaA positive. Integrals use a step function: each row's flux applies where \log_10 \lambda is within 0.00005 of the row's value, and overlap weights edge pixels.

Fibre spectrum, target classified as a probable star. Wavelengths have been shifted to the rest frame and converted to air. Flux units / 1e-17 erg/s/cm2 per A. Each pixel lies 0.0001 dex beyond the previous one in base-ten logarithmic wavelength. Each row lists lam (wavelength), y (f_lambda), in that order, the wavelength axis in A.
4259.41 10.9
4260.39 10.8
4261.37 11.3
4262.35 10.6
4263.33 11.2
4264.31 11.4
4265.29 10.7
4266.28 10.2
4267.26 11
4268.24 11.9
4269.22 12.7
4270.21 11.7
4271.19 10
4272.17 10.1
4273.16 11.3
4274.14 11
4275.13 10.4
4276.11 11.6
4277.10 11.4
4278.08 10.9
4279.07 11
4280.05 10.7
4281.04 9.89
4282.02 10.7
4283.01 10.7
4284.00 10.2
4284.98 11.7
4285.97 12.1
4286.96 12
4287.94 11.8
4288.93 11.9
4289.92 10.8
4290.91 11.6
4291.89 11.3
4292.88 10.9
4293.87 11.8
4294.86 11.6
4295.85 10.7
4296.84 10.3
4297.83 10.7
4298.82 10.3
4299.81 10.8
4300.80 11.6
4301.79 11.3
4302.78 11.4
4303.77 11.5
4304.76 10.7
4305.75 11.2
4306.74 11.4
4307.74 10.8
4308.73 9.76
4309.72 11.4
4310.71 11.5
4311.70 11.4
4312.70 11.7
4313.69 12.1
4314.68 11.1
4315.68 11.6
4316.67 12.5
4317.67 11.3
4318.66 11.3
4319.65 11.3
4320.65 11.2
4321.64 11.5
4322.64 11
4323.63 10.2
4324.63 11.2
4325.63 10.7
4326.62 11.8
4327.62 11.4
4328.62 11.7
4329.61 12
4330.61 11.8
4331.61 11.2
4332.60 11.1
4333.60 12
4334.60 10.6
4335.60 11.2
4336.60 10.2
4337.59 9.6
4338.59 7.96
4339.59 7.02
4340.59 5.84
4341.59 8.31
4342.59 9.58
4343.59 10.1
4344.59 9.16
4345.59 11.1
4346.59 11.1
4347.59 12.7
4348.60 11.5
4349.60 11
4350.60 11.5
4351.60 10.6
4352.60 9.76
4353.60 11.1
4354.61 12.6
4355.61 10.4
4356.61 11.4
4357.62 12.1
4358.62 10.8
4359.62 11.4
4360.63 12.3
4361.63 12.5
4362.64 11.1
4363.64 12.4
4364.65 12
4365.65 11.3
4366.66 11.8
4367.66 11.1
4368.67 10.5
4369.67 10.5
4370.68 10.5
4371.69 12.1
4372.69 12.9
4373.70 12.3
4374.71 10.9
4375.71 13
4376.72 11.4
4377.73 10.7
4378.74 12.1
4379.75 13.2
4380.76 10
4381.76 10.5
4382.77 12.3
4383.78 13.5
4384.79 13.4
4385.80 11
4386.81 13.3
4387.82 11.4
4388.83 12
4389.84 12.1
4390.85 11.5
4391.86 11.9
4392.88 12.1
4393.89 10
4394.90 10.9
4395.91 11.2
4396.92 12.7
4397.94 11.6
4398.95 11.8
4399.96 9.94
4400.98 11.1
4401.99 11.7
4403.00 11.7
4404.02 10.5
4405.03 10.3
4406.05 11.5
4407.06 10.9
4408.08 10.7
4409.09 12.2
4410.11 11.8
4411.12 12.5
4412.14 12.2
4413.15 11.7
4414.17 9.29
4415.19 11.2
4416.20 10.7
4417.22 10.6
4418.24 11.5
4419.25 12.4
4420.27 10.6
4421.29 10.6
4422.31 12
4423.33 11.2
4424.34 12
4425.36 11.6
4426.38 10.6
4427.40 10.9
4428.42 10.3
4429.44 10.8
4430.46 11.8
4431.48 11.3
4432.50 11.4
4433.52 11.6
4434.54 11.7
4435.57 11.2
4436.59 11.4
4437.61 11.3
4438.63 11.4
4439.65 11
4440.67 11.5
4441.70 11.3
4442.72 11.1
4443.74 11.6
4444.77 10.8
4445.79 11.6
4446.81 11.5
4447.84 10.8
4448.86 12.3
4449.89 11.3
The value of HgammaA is 2.3 A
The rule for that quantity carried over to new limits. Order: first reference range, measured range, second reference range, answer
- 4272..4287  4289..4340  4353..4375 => 0.7 A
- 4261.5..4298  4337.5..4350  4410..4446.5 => 1.8 A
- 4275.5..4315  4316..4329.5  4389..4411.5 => -0.1 A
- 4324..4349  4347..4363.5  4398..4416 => -1.2 A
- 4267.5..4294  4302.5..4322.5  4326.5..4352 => -1.0 A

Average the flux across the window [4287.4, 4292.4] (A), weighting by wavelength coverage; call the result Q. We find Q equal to 11.5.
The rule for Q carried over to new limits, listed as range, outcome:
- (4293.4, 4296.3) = 11.4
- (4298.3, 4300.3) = 10.5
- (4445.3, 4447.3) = 11.6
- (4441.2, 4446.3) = 11.3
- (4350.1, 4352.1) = 11.1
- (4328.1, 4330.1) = 11.9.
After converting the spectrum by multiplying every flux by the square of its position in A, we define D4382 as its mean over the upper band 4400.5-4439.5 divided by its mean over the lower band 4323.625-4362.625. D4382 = 1.1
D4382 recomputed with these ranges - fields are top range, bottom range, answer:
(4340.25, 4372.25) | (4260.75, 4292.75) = 1.02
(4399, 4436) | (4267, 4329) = 1.06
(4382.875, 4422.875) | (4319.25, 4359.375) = 1.11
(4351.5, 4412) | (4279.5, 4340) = 1.08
